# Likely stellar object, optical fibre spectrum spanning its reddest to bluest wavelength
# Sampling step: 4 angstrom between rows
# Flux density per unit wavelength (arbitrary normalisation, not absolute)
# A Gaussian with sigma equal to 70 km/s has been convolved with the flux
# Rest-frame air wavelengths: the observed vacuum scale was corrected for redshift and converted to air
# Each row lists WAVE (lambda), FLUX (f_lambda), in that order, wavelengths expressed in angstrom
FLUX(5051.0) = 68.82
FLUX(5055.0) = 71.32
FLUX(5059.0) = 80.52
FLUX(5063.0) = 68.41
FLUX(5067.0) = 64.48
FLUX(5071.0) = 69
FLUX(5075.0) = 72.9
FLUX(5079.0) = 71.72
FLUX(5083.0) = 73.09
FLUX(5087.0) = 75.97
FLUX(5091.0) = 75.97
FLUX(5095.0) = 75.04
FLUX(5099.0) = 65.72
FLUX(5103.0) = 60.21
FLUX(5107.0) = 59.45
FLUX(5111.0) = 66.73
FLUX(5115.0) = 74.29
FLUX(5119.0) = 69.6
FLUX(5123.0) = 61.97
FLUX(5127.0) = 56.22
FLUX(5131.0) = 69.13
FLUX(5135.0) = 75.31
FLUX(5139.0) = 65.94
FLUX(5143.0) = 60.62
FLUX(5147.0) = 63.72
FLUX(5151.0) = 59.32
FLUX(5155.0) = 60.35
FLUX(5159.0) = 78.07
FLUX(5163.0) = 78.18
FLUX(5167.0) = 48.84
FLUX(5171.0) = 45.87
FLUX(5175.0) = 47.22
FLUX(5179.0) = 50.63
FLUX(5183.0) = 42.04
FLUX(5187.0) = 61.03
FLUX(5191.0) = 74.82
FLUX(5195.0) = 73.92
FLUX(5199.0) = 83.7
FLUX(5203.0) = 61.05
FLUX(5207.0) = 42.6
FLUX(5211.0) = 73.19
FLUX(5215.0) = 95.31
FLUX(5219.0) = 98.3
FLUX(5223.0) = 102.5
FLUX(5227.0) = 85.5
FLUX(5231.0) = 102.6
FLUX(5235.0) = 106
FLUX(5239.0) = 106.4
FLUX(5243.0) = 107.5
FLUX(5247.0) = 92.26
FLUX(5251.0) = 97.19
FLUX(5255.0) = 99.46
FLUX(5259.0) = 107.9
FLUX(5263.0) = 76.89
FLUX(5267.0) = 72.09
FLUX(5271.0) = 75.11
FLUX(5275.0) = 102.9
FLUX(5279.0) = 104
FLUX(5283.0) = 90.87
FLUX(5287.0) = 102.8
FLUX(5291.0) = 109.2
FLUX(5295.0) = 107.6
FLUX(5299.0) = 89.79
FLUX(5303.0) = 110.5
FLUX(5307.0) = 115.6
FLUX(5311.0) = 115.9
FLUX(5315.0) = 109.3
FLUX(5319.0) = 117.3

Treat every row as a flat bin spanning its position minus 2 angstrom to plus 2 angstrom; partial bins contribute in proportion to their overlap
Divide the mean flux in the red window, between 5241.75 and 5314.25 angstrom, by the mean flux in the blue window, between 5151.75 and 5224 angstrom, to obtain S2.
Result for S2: 1.47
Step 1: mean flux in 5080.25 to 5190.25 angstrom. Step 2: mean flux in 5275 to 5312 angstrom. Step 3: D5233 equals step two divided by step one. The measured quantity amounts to 1.64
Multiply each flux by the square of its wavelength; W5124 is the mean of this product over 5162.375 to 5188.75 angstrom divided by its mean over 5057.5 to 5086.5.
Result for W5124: 0.8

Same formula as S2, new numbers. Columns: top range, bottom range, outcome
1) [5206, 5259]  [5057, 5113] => 1.35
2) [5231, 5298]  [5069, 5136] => 1.41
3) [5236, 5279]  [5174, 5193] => 1.70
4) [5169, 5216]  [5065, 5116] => 0.89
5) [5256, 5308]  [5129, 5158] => 1.48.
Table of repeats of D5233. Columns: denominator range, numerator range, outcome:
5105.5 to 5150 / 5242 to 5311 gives 1.49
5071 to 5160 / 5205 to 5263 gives 1.38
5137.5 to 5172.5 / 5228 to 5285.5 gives 1.53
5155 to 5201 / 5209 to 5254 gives 1.56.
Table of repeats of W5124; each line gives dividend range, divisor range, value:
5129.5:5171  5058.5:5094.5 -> 0.93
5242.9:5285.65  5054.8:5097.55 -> 1.38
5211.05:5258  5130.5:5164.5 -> 1.51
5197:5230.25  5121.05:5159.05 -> 1.30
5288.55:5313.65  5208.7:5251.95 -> 1.15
